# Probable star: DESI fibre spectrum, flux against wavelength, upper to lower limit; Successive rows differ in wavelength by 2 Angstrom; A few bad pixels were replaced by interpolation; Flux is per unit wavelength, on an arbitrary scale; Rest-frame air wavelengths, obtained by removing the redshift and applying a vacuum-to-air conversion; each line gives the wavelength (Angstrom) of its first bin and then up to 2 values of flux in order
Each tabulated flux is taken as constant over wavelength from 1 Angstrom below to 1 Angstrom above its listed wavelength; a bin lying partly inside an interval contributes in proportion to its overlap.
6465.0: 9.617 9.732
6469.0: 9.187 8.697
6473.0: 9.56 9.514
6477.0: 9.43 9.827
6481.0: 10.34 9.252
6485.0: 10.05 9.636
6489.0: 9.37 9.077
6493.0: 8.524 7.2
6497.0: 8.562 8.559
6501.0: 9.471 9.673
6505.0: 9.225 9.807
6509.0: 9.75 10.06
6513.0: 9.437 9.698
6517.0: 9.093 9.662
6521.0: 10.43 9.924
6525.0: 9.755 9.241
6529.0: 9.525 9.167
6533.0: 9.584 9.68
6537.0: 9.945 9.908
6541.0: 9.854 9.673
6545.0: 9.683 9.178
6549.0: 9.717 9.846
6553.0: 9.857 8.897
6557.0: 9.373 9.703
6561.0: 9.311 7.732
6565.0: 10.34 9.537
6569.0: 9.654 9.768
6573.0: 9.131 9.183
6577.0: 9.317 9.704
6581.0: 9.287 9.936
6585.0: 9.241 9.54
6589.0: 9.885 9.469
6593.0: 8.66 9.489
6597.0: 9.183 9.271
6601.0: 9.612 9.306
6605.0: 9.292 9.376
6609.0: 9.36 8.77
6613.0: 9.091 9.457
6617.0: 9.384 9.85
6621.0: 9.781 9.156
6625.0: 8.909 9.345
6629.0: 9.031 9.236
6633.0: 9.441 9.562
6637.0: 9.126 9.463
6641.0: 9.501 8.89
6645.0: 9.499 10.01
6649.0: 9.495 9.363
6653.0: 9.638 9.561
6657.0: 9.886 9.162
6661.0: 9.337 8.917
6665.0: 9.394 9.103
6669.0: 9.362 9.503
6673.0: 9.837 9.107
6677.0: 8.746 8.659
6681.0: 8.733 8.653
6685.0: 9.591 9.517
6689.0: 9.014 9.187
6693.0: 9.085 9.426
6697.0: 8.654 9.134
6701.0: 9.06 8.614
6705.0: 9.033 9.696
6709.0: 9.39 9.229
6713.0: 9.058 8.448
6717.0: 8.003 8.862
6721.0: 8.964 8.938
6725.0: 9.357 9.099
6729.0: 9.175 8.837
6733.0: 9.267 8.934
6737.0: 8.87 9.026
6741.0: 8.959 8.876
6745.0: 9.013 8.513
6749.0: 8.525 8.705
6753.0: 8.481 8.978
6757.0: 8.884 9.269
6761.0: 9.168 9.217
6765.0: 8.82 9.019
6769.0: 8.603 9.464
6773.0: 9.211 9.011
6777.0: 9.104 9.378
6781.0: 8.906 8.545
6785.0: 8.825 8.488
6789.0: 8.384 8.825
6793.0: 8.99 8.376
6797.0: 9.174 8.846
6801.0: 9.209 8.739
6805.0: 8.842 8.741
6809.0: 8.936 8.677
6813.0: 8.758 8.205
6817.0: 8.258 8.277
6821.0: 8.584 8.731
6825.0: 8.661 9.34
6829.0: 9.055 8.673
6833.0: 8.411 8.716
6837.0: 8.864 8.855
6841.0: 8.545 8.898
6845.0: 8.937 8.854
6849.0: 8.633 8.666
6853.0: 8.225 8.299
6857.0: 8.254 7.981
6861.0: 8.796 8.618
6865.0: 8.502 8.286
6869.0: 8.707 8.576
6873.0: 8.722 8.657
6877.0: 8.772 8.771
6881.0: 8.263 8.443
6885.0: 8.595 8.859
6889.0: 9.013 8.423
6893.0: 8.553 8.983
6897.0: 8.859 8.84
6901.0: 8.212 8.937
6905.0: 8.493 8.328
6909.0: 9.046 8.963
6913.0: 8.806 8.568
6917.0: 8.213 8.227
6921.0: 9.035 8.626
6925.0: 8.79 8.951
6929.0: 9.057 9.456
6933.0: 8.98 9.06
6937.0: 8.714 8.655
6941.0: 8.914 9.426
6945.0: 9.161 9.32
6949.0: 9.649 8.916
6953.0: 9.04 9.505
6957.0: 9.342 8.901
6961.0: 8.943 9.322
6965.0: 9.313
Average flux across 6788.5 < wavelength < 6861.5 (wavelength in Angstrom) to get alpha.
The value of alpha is 8.68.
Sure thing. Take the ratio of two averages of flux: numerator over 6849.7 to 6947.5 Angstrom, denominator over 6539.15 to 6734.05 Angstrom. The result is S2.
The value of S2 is 0.9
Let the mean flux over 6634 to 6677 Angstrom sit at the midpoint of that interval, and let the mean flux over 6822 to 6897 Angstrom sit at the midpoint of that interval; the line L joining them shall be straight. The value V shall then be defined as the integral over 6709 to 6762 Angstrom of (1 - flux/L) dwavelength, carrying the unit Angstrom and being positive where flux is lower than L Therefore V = 1.1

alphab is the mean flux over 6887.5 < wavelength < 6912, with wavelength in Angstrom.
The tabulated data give 8.72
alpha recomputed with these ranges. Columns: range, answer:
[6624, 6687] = 9.3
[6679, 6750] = 8.99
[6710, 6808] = 8.9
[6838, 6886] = 8.58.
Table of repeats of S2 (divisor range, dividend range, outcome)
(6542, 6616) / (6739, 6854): 0.94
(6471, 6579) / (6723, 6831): 0.94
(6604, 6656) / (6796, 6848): 0.94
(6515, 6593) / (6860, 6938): 0.91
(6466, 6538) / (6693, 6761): 0.95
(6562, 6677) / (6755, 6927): 0.93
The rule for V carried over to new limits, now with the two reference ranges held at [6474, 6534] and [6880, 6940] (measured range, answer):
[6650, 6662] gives -0.4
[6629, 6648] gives -0.4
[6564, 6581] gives -0.5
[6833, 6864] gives 0.8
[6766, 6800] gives 0.2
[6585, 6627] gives -0.4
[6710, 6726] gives 0.4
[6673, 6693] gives 0.1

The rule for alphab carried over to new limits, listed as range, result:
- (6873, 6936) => 8.73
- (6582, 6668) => 9.37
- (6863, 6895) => 8.62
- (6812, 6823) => 8.45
